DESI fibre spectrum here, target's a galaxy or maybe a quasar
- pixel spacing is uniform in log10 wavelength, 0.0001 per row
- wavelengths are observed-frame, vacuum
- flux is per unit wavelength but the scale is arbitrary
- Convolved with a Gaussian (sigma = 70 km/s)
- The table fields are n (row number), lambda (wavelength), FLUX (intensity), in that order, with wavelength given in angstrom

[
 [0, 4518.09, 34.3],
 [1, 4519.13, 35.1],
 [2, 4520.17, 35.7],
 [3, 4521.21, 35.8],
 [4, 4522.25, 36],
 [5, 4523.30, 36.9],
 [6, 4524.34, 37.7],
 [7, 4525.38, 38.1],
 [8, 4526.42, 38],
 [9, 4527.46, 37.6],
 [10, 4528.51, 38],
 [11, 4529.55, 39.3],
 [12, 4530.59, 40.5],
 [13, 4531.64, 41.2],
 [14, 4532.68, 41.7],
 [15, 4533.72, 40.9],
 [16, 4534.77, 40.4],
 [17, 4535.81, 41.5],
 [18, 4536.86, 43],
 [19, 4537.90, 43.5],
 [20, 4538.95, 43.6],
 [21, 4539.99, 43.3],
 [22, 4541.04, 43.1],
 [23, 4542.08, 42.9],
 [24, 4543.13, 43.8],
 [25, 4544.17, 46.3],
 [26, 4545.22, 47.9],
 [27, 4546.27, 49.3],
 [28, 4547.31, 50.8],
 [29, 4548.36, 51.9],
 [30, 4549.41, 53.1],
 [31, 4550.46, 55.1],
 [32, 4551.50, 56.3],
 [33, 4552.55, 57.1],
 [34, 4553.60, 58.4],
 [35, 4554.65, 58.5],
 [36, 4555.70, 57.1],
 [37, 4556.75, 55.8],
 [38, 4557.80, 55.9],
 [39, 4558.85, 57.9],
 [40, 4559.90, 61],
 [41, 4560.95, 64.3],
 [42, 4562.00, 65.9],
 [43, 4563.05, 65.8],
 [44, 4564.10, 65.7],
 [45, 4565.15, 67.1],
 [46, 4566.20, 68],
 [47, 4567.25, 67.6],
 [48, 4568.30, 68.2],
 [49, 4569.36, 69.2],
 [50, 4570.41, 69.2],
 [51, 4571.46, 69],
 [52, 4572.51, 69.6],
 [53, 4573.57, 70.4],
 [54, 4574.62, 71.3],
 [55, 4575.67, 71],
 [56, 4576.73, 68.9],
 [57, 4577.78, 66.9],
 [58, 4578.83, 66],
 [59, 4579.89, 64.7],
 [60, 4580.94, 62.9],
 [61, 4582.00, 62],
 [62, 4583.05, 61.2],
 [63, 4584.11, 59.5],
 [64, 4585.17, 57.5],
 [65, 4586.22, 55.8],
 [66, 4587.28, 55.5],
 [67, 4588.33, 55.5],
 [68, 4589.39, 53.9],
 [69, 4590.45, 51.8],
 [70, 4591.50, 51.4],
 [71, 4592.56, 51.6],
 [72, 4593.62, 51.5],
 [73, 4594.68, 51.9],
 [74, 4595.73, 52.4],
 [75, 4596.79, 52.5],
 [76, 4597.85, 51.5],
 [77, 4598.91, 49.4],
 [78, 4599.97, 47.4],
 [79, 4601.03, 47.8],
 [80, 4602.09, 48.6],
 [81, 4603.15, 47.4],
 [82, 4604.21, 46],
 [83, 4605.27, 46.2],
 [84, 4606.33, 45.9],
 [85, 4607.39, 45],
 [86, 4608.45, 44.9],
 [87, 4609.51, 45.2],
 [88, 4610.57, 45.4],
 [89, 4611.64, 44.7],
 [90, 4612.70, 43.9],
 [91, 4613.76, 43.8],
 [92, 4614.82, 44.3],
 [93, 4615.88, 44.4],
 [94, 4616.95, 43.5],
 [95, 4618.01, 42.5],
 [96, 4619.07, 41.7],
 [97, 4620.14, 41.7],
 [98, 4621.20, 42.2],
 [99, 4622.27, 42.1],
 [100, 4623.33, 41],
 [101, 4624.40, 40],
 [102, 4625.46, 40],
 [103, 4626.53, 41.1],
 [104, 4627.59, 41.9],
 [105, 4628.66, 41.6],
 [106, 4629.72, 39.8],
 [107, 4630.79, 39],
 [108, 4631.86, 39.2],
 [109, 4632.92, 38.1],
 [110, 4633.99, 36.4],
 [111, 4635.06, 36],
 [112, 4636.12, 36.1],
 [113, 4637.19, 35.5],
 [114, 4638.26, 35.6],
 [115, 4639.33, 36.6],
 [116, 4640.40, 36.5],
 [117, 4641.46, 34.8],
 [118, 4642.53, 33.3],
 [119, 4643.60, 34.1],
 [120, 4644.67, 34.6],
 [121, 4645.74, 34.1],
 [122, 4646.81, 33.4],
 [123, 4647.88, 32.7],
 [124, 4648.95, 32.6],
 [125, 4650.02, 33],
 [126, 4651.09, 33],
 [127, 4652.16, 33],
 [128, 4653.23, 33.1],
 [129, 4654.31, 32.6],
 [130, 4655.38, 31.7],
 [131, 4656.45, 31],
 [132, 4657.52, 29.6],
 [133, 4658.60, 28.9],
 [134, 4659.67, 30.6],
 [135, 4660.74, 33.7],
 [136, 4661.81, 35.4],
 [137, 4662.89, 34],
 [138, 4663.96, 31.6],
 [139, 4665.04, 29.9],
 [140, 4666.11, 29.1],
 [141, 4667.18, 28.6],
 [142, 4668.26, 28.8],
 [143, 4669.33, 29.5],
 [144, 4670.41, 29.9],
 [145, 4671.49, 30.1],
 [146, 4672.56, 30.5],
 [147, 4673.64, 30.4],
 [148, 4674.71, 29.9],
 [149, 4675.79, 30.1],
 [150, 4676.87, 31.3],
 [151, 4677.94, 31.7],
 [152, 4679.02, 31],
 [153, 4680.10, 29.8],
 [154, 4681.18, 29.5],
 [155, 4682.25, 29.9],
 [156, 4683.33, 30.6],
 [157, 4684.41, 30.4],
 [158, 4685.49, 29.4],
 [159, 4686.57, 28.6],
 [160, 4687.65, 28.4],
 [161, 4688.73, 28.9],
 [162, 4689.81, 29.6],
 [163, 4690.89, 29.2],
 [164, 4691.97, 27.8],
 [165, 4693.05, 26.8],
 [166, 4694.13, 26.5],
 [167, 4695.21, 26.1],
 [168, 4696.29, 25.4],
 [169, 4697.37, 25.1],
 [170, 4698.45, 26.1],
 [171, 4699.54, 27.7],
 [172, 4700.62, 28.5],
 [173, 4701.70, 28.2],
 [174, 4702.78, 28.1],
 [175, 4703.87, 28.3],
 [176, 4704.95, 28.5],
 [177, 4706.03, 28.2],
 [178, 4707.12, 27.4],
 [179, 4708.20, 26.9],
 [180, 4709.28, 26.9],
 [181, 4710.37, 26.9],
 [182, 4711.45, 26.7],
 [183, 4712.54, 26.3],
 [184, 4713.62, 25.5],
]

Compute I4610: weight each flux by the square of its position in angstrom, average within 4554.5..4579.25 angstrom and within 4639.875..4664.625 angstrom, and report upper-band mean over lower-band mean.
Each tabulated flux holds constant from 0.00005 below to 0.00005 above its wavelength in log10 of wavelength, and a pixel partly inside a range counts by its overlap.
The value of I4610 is 0.5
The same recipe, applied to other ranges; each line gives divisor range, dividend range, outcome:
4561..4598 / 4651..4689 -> 0.52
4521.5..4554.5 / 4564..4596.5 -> 1.42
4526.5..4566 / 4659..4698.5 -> 0.62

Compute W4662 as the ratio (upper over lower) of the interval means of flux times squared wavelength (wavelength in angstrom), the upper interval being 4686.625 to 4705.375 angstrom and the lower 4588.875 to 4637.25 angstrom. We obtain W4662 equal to 0.64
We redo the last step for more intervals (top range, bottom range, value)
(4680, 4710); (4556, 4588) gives 0.46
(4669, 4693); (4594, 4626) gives 0.68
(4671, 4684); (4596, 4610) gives 0.66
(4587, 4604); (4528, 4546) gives 1.23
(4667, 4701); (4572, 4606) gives 0.53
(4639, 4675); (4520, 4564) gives 0.71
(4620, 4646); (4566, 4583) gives 0.58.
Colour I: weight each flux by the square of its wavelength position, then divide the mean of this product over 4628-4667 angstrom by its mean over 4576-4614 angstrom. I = 0.66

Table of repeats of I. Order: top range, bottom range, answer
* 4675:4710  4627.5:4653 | 0.81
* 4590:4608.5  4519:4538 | 1.30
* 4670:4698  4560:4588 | 0.47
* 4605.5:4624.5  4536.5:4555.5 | 0.91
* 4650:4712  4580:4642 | 0.66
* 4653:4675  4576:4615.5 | 0.61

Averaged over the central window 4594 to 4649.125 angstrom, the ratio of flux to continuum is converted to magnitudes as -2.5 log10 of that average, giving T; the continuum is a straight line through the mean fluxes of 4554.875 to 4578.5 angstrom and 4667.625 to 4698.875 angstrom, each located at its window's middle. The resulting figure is 0.16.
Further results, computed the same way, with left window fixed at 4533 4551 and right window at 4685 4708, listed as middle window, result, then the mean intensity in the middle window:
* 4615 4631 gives -0.15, 41.6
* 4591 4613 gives -0.23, 48.1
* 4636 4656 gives -0.01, 34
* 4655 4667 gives 0.02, 31.3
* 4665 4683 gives 0.01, 30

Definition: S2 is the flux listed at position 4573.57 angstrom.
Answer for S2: 70.4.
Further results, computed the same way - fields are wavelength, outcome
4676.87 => 31.3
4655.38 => 31.7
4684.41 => 30.4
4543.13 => 43.8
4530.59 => 40.5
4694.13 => 26.5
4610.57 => 45.4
